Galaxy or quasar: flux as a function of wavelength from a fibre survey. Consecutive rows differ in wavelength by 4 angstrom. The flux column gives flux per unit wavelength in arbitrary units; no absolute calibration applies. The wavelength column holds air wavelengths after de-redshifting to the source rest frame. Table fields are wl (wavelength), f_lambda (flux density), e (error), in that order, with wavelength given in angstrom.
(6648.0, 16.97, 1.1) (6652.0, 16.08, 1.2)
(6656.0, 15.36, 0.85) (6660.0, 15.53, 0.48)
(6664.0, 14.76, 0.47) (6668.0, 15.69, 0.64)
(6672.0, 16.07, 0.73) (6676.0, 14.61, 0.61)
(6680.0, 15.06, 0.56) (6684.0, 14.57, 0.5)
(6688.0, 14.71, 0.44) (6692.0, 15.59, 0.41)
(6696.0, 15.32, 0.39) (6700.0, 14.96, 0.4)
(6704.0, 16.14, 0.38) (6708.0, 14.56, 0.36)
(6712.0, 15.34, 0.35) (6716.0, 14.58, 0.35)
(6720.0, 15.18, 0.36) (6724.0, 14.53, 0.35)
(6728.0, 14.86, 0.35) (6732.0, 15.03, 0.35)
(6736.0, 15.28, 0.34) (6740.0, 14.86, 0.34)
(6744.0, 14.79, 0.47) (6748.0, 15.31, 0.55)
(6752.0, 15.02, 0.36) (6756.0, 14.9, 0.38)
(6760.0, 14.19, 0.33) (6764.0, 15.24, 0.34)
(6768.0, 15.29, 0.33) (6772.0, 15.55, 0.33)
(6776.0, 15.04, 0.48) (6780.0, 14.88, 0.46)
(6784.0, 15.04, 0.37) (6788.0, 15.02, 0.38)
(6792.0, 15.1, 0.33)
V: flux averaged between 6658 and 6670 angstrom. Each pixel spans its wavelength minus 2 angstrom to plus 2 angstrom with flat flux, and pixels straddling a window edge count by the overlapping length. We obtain 15.3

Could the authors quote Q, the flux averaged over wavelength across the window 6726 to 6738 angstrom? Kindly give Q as 15.1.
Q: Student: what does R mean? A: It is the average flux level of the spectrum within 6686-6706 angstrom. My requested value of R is 15.3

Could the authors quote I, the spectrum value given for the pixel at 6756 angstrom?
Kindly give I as 14.9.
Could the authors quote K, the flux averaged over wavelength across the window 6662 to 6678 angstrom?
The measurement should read 15.3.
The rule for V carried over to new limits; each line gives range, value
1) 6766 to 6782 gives 15.2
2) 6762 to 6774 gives 15.4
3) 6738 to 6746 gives 14.8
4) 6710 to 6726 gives 14.9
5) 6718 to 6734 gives 14.9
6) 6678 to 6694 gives 15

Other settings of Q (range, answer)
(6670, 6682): 15.2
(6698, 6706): 15.6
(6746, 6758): 15.1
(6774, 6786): 15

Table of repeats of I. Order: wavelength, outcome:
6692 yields 15.59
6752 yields 15.02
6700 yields 14.96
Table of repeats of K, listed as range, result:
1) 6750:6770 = 14.9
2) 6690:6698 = 15.5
